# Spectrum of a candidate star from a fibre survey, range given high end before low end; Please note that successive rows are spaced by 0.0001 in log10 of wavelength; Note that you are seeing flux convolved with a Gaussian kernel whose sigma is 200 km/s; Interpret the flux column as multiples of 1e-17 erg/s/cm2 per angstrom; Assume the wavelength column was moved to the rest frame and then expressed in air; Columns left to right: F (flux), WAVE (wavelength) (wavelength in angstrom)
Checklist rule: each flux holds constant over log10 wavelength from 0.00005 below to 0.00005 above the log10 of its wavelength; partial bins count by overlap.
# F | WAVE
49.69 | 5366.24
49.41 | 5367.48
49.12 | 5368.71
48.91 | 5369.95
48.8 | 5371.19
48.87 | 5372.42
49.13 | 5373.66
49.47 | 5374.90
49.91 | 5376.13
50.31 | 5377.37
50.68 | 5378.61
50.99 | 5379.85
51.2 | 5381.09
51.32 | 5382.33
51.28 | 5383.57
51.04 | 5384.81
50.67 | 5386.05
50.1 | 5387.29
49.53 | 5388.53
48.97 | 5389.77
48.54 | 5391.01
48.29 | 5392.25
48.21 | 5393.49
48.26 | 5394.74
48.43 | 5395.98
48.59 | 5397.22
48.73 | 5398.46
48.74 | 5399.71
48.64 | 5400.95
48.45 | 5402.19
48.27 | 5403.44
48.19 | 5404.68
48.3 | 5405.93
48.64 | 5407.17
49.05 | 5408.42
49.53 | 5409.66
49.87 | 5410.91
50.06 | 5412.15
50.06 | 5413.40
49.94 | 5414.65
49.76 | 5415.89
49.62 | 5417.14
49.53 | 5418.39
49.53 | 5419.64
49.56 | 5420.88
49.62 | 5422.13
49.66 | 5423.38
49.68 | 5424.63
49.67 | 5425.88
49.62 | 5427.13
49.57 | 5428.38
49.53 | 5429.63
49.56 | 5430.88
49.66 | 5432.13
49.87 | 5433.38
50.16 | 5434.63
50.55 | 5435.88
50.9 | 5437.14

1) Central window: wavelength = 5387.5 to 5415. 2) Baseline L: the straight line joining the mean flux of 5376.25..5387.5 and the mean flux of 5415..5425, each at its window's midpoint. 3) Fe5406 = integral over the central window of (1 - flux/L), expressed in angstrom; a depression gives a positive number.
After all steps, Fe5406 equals 0.7 angstrom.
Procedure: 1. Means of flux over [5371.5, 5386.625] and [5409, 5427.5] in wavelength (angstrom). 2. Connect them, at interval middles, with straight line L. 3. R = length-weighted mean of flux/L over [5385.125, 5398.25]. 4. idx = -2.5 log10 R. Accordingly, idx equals 0.03 mag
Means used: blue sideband 50.4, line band 49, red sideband 49.7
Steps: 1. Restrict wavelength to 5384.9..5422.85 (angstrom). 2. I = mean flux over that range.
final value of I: 49.2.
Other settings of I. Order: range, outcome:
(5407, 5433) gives 49.6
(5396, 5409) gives 48.5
